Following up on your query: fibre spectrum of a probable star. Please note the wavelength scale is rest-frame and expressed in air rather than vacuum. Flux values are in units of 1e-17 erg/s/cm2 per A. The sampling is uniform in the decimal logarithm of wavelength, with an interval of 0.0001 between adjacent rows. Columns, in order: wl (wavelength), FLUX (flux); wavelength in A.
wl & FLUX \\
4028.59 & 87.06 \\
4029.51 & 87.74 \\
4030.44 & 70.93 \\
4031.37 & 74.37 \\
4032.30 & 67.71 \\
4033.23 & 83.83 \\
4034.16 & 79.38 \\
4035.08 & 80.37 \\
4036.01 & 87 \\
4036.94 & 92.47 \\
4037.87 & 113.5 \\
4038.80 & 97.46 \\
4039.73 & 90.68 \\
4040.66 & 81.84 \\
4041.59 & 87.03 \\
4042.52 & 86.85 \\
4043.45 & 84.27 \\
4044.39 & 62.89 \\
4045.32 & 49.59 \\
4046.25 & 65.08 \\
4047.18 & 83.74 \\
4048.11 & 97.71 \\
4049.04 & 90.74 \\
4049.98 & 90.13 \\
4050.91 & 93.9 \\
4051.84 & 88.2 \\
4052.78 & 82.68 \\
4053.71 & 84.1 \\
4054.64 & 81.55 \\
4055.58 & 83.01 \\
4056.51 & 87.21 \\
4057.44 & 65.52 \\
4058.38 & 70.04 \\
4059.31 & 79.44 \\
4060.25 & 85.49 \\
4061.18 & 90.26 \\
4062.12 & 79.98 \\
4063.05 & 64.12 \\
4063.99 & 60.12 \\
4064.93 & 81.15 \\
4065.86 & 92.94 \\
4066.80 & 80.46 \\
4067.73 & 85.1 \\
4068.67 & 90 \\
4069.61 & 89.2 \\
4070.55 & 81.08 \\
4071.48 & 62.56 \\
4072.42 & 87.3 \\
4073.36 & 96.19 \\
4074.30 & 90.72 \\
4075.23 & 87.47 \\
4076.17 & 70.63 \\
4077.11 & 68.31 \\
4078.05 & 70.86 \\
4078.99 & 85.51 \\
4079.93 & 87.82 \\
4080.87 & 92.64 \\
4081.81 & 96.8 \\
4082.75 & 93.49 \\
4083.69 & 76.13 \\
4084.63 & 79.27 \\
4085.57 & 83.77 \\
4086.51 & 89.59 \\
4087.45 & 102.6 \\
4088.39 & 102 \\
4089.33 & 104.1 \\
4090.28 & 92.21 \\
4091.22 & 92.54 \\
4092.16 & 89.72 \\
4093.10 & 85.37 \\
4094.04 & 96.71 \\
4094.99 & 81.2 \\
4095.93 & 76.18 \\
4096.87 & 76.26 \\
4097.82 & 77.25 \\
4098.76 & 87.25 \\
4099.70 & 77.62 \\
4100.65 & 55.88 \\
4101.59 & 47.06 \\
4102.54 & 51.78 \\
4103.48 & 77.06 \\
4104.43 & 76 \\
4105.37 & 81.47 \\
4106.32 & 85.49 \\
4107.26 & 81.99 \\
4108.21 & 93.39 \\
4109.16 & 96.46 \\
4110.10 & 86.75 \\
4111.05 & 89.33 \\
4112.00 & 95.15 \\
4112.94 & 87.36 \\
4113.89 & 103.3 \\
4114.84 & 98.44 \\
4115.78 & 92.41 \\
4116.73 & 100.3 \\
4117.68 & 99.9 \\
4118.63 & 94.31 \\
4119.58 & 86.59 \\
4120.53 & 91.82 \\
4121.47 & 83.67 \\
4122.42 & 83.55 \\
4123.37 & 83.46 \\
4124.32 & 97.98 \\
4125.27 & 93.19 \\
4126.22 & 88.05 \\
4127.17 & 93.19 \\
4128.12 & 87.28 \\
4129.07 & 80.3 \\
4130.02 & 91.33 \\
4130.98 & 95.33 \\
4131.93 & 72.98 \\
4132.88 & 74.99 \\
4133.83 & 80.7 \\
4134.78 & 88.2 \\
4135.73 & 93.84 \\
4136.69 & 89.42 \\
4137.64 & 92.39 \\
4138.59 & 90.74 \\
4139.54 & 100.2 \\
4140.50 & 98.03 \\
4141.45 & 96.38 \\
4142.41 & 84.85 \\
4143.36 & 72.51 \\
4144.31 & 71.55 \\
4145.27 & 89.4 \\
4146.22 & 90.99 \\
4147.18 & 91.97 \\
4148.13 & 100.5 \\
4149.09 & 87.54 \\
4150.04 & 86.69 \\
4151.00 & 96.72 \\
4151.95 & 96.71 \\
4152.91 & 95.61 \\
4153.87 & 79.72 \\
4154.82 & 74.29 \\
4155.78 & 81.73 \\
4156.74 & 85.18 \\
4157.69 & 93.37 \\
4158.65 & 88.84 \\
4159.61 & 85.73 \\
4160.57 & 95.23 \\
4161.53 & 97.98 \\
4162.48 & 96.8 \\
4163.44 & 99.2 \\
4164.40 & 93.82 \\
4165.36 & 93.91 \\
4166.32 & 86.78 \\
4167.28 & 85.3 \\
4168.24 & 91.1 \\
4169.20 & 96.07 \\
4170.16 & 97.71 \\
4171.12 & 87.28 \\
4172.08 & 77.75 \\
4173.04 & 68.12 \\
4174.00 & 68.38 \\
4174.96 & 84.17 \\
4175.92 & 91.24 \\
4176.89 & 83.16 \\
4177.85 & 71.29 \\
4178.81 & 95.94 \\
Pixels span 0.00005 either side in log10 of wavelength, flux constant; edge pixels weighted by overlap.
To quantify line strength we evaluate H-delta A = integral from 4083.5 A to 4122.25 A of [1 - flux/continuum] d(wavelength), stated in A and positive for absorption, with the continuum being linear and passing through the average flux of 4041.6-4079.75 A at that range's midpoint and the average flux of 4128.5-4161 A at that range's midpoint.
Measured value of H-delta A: -0.7 A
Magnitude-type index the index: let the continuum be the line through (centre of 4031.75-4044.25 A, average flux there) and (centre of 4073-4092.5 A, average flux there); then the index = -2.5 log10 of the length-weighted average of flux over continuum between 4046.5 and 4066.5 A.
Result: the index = 0.06 mag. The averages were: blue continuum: 86.4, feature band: 82.3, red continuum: 88.2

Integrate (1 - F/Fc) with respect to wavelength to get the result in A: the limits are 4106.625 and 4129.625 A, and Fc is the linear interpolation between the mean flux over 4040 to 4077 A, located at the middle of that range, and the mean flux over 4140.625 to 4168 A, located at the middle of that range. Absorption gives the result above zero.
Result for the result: -1.3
